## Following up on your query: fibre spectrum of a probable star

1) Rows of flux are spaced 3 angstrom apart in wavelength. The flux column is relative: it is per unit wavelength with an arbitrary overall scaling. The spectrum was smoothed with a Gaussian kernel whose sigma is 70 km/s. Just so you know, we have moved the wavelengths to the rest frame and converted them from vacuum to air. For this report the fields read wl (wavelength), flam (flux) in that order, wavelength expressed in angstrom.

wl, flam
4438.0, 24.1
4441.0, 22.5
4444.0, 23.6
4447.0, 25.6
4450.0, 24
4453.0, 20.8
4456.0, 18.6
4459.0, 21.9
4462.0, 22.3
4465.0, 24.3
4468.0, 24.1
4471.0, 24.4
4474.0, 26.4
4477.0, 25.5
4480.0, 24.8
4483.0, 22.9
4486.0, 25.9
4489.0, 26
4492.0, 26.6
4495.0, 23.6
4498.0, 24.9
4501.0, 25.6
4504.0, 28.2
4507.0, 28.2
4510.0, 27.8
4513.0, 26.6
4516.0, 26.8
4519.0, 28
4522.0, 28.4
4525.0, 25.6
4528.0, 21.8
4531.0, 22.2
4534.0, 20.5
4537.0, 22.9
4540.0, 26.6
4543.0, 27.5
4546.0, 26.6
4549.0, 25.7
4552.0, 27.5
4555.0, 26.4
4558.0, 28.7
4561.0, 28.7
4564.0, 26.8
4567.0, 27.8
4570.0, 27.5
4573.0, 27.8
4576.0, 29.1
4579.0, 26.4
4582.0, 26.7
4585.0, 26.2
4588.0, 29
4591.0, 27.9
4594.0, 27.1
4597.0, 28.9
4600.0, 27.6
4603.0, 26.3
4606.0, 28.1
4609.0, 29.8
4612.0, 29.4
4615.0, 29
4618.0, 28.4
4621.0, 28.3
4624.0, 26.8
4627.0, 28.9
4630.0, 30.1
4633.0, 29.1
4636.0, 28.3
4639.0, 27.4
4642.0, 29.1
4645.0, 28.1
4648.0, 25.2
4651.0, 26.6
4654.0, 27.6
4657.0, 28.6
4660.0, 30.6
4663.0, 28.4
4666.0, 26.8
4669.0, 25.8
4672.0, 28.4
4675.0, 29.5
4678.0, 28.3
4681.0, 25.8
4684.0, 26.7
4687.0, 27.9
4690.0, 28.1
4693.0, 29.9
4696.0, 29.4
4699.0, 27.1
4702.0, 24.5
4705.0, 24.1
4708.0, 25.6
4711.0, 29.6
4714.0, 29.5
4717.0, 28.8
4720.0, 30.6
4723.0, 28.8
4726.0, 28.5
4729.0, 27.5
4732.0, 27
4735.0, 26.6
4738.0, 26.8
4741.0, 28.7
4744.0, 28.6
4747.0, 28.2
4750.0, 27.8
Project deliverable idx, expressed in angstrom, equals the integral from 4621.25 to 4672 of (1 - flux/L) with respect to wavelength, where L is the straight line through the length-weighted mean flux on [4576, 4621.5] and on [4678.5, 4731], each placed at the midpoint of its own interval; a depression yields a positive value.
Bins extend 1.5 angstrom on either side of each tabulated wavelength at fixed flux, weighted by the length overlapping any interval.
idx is -0.2 angstrom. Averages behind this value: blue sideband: 28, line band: 28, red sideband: 27.8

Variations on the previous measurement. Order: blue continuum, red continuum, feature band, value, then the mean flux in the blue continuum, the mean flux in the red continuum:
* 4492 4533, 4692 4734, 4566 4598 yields -1.3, 25.9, 27.9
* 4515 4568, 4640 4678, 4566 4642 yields -3.1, 26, 27.9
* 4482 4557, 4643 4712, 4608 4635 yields -2.0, 25.8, 27.5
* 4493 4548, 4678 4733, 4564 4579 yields -0.9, 25.7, 27.8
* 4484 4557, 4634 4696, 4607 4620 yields -0.9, 25.8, 27.9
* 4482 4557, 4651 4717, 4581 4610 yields -1.2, 25.8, 27.7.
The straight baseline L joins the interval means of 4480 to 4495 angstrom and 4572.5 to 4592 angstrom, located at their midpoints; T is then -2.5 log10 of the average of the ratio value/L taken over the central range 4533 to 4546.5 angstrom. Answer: 0.07 mag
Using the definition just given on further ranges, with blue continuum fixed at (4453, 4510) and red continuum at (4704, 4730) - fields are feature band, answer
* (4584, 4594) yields -0.057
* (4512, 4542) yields 0.016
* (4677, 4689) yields 0.021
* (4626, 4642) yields -0.072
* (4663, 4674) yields 0.007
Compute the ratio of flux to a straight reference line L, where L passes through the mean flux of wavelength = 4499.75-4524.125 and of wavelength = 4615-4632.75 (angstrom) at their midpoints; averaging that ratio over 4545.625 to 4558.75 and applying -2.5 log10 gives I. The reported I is 0.04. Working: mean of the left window 27.4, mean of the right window 28.6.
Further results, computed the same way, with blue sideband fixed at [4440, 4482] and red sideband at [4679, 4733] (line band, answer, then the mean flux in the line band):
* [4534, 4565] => -0.06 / 26.4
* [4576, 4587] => -0.05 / 26.9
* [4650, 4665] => -0.06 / 28.4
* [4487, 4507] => -0.08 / 26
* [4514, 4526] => -0.11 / 27.2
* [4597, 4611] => -0.09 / 28.1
